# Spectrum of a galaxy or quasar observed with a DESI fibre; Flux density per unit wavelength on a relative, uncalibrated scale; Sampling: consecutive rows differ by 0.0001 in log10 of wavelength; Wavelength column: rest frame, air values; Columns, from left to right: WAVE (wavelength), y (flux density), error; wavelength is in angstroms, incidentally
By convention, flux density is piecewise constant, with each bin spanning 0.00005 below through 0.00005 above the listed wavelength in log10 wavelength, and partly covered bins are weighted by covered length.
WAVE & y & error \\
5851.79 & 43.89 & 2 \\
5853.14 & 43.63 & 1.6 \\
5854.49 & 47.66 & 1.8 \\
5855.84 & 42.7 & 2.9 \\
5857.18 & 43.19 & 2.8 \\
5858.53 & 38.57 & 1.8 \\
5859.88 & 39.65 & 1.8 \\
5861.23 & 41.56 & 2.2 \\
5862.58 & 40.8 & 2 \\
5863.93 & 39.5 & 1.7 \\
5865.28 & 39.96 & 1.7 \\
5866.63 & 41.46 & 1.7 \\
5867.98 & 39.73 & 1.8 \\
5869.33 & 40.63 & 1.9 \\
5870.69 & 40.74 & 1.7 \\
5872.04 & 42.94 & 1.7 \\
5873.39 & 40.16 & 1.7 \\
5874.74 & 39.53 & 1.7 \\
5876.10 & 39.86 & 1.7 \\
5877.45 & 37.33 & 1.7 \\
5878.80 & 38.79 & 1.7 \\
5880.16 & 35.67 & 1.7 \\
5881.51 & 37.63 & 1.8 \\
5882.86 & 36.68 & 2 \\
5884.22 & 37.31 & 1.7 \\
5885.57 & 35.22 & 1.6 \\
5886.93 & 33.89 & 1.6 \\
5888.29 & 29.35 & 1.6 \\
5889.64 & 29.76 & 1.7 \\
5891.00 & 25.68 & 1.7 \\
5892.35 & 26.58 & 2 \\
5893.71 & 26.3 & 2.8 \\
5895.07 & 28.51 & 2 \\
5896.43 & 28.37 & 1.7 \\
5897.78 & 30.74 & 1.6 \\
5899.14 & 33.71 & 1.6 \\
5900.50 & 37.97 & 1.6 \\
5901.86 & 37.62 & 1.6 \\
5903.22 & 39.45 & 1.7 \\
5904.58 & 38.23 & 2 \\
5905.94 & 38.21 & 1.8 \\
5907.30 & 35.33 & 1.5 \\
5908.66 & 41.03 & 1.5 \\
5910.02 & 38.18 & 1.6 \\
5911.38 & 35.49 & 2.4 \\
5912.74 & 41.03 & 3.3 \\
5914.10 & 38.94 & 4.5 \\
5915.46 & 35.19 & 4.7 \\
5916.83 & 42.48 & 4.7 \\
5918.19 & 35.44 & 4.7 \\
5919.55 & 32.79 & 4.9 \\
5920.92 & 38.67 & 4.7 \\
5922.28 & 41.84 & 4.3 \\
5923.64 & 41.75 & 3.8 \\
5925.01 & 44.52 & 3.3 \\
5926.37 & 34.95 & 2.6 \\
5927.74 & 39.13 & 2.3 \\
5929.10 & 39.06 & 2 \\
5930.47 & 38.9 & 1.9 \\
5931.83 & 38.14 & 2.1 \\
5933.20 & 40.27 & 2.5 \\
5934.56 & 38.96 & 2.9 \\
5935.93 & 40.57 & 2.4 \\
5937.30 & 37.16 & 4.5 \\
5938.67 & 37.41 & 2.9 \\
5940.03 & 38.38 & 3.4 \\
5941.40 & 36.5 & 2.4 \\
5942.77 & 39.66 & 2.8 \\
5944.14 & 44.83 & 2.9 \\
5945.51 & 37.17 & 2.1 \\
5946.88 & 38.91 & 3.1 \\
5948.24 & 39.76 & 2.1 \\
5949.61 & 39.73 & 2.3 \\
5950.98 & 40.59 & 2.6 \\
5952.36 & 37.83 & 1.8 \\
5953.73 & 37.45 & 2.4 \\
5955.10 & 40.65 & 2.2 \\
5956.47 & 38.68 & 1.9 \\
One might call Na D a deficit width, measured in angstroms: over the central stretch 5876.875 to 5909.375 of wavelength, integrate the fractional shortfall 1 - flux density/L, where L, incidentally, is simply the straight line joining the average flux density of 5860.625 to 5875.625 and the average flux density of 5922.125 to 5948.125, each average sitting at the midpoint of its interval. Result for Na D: 4.9 angstroms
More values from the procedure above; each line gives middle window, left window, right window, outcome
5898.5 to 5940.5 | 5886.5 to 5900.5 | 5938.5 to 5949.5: -4.8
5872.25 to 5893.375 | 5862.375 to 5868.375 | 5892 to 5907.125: 1.1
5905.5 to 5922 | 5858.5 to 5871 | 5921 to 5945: 0.8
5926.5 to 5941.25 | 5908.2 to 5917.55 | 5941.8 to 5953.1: 0.3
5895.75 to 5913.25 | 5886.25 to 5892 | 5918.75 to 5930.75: -1.5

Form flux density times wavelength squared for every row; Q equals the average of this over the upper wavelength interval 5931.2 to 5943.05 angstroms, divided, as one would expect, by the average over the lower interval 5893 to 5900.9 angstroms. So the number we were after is 1.3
